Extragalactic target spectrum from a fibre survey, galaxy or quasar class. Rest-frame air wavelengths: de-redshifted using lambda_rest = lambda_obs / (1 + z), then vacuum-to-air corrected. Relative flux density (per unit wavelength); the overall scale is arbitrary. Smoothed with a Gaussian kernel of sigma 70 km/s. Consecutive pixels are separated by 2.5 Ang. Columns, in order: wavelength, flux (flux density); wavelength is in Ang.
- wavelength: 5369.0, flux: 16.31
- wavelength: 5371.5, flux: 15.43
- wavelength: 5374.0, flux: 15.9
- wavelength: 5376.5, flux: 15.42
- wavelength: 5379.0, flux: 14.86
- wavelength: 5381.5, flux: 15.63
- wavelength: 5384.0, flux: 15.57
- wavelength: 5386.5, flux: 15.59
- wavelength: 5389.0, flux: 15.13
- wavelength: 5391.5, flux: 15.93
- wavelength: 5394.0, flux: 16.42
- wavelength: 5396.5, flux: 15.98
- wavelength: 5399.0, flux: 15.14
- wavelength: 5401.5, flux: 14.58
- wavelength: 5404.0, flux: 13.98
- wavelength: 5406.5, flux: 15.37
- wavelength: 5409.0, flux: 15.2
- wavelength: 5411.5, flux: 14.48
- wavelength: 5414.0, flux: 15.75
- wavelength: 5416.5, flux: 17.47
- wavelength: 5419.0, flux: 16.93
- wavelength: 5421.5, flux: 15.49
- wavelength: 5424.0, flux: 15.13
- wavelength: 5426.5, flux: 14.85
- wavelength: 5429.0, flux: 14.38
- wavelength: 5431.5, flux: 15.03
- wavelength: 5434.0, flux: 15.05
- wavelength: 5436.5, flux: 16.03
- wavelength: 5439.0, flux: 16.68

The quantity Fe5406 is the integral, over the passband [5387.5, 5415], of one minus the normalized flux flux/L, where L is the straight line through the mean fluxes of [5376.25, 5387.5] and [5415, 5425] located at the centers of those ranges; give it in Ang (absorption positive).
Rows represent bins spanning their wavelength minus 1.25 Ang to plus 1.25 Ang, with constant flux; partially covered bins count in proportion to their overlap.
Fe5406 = 1.0 Ang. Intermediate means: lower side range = 15.4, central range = 15.3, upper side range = 16.3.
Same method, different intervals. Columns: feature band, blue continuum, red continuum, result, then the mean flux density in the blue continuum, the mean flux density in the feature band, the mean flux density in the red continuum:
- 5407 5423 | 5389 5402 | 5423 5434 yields -0.7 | 15.6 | 15.9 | 14.9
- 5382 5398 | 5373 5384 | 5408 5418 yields -0.2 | 15.5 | 15.8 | 15.8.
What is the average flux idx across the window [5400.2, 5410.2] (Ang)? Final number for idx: 14.8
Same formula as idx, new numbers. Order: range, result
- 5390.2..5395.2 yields 16.2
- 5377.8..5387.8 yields 15.4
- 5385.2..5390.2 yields 15.4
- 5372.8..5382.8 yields 15.5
